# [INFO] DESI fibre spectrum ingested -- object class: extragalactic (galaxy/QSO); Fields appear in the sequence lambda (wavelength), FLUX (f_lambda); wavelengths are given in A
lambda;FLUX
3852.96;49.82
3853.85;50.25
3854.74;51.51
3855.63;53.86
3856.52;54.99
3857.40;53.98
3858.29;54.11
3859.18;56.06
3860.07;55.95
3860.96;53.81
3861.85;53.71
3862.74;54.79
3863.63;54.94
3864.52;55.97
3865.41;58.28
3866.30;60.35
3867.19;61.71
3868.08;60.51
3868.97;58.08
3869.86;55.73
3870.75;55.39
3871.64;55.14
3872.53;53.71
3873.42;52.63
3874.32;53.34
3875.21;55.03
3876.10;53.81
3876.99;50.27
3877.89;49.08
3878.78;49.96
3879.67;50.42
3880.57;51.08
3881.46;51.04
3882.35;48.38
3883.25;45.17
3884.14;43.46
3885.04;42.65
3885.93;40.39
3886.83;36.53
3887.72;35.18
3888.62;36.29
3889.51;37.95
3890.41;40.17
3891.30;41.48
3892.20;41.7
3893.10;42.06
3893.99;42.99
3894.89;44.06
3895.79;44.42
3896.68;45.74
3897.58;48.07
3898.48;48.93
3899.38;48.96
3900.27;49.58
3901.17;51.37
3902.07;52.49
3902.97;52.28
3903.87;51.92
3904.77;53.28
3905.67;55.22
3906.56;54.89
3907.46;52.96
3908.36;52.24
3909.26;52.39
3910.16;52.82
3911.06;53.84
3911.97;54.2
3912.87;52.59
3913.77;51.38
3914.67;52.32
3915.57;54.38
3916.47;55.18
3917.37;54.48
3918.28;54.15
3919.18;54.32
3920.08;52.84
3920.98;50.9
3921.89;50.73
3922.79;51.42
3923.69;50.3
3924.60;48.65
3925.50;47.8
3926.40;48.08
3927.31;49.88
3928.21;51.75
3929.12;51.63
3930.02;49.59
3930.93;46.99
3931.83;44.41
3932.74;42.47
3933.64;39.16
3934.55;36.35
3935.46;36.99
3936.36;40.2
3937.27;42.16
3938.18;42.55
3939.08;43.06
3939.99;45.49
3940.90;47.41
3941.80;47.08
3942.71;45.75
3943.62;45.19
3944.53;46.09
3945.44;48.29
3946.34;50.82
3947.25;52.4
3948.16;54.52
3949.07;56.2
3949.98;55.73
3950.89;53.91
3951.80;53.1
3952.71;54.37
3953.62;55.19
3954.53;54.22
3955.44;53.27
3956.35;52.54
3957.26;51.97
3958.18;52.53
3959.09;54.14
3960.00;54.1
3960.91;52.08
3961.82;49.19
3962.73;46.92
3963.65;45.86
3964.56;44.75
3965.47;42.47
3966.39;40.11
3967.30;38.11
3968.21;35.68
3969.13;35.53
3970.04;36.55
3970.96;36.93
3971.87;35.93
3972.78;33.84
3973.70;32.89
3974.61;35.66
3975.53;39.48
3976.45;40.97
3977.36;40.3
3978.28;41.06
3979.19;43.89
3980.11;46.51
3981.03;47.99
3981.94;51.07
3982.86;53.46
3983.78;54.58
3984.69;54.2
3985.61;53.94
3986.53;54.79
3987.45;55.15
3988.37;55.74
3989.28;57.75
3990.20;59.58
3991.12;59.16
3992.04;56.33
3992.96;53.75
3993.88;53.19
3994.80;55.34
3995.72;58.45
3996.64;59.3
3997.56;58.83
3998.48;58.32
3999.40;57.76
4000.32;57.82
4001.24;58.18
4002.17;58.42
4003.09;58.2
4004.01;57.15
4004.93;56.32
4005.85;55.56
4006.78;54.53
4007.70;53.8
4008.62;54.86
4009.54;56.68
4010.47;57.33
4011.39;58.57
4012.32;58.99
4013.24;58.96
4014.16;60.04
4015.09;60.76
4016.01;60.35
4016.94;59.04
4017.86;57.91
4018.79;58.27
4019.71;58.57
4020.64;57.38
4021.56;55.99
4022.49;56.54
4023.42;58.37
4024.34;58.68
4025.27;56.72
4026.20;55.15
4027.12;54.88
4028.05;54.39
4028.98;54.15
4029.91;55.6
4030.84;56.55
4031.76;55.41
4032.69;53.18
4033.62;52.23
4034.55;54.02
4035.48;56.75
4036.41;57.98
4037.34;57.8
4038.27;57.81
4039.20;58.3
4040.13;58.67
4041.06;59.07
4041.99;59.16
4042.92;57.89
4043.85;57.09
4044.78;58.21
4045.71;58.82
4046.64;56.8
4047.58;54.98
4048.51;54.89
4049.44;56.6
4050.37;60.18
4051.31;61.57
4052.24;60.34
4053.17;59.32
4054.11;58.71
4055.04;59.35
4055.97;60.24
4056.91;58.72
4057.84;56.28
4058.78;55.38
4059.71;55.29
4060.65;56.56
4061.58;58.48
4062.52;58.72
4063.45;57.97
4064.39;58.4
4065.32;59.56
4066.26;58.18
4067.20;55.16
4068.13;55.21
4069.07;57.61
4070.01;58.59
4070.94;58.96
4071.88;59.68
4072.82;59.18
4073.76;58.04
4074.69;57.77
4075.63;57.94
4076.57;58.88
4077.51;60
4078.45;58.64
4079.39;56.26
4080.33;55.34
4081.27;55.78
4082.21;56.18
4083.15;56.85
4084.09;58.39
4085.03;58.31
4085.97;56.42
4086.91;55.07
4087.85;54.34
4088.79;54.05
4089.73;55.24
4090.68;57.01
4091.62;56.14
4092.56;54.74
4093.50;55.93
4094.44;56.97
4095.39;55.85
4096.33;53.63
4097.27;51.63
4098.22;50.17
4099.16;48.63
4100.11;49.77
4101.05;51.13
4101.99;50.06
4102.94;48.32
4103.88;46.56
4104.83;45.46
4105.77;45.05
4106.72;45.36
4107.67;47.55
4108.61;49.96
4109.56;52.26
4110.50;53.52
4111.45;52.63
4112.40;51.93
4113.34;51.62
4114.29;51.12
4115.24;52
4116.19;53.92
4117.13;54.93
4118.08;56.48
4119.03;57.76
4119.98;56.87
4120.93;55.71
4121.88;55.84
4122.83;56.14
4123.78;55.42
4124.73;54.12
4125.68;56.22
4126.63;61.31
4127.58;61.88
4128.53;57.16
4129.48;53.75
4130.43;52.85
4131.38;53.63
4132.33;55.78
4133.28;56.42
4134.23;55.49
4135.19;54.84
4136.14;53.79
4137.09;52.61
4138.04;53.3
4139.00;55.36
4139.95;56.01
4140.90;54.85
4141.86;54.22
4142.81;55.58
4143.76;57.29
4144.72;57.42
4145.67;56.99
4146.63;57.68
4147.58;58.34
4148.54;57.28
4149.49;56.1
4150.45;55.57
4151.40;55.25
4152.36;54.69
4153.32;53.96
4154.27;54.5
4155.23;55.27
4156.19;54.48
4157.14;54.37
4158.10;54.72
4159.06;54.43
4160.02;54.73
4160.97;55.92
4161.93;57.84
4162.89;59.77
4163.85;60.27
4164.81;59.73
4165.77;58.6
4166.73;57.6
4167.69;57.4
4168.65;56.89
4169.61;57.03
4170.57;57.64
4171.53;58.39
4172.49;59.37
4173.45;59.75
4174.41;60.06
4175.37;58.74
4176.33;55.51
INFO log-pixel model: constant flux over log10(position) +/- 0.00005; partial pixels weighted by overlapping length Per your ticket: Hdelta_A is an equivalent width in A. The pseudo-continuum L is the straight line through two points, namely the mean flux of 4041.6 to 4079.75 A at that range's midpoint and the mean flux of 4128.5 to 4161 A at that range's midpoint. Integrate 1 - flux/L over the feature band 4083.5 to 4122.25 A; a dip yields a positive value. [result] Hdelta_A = 2.6 A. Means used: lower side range 58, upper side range 55.3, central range 52.9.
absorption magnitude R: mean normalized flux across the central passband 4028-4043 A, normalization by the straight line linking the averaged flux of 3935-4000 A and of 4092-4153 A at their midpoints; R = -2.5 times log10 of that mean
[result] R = -0.11 mag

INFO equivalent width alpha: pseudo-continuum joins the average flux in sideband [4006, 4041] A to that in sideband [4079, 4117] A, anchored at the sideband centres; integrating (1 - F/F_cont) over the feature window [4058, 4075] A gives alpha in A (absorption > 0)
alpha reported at -0.98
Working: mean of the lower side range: 56.9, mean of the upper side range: 52.8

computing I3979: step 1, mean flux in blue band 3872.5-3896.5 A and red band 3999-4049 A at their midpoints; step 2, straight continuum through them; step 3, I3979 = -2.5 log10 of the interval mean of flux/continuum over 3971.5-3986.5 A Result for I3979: 0.20 mag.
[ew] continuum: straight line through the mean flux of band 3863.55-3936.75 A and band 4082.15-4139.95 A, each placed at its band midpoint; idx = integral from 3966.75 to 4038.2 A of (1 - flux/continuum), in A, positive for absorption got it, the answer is -1.8 A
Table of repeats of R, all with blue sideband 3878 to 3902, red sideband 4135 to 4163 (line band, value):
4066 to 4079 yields -0.11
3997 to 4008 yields -0.16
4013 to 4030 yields -0.15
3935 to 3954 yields -0.03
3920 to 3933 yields -0.07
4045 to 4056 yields -0.14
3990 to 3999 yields -0.16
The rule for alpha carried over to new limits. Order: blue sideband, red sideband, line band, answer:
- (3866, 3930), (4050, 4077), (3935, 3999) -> 6.0 A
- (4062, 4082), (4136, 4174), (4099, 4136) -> 2.6 A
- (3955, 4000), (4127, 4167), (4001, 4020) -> -2.9 A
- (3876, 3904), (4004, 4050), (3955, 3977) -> 3.6 A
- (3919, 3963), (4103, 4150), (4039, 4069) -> -3.3 A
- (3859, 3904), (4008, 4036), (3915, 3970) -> 4.6 A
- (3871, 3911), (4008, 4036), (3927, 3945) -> 2.3 A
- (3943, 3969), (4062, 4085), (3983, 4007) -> -2.0 A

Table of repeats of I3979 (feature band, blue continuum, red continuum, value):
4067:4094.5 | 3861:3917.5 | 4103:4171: -0.06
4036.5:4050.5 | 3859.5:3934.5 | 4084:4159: -0.10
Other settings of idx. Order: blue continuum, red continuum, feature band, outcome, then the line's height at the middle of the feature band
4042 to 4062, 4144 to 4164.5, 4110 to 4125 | 0.6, 56.8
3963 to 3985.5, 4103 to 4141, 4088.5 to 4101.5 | -0.5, 51.5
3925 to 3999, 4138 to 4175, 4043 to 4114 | -3.0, 53.3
